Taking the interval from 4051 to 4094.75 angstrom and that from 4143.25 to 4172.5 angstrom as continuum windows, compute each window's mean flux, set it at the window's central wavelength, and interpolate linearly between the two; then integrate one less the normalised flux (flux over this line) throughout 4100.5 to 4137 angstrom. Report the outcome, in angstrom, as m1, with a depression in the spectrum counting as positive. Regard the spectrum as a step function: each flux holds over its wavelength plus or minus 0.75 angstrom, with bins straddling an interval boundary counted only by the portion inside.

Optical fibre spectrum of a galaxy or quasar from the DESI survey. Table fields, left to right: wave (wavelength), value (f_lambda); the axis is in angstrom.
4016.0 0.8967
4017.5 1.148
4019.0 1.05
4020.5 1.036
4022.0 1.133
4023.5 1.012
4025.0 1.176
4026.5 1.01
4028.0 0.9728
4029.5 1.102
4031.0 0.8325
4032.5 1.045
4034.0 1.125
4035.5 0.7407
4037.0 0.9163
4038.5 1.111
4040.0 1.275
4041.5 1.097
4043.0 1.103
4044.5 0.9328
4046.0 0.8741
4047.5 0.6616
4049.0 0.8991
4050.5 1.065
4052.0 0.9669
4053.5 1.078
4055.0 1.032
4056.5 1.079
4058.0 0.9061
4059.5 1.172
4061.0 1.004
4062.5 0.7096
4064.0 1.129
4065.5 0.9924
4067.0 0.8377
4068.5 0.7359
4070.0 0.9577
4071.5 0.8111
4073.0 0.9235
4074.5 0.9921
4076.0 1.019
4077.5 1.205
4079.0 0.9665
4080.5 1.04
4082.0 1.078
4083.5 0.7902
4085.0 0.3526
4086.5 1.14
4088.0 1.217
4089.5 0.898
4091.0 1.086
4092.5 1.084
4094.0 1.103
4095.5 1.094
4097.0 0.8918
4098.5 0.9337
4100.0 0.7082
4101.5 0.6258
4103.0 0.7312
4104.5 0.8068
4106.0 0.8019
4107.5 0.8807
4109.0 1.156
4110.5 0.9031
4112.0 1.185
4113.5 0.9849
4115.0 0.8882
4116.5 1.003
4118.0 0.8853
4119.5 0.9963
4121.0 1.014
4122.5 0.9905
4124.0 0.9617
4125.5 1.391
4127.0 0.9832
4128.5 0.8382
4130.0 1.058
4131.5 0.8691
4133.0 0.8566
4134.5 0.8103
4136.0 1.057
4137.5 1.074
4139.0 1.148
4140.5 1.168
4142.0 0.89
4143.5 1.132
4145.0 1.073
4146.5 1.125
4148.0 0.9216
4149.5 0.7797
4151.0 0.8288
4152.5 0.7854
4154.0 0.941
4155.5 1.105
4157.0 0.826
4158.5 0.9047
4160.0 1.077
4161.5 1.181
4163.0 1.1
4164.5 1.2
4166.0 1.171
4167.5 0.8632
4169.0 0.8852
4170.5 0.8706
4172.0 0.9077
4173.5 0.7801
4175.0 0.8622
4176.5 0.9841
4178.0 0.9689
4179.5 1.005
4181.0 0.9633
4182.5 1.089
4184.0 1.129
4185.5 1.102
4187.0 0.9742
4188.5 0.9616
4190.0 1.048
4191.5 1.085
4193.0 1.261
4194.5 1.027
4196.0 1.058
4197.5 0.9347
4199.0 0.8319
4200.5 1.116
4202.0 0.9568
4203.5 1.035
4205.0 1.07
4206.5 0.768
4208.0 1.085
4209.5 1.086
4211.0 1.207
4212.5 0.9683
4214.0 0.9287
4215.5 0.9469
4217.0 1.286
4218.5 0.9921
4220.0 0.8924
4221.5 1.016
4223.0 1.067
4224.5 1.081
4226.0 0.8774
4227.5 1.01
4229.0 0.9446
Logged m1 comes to 1.32 angstrom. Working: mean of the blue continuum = 0.977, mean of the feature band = 0.944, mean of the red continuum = 0.982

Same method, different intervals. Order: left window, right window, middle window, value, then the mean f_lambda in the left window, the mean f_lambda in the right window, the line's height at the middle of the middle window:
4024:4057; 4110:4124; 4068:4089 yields 0.99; 1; 0.984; 0.994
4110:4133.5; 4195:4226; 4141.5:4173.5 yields 0.77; 0.99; 1.01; 0.999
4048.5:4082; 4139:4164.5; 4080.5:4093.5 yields 0.30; 0.981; 1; 0.986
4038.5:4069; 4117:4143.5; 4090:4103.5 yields 1.00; 0.983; 1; 0.994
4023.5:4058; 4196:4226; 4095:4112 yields 2.17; 1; 1.01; 1.01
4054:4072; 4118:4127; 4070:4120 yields 2.86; 0.951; 1.05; 1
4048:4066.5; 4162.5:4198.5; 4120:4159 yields 0.82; 0.996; 1.01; 1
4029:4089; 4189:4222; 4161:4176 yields 0.50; 0.972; 1.03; 1.01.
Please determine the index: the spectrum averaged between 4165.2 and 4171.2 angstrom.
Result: 0.95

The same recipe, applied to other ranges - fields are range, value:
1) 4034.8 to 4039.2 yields 0.923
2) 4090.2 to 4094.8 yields 1.09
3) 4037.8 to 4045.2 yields 1.1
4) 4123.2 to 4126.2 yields 1.17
